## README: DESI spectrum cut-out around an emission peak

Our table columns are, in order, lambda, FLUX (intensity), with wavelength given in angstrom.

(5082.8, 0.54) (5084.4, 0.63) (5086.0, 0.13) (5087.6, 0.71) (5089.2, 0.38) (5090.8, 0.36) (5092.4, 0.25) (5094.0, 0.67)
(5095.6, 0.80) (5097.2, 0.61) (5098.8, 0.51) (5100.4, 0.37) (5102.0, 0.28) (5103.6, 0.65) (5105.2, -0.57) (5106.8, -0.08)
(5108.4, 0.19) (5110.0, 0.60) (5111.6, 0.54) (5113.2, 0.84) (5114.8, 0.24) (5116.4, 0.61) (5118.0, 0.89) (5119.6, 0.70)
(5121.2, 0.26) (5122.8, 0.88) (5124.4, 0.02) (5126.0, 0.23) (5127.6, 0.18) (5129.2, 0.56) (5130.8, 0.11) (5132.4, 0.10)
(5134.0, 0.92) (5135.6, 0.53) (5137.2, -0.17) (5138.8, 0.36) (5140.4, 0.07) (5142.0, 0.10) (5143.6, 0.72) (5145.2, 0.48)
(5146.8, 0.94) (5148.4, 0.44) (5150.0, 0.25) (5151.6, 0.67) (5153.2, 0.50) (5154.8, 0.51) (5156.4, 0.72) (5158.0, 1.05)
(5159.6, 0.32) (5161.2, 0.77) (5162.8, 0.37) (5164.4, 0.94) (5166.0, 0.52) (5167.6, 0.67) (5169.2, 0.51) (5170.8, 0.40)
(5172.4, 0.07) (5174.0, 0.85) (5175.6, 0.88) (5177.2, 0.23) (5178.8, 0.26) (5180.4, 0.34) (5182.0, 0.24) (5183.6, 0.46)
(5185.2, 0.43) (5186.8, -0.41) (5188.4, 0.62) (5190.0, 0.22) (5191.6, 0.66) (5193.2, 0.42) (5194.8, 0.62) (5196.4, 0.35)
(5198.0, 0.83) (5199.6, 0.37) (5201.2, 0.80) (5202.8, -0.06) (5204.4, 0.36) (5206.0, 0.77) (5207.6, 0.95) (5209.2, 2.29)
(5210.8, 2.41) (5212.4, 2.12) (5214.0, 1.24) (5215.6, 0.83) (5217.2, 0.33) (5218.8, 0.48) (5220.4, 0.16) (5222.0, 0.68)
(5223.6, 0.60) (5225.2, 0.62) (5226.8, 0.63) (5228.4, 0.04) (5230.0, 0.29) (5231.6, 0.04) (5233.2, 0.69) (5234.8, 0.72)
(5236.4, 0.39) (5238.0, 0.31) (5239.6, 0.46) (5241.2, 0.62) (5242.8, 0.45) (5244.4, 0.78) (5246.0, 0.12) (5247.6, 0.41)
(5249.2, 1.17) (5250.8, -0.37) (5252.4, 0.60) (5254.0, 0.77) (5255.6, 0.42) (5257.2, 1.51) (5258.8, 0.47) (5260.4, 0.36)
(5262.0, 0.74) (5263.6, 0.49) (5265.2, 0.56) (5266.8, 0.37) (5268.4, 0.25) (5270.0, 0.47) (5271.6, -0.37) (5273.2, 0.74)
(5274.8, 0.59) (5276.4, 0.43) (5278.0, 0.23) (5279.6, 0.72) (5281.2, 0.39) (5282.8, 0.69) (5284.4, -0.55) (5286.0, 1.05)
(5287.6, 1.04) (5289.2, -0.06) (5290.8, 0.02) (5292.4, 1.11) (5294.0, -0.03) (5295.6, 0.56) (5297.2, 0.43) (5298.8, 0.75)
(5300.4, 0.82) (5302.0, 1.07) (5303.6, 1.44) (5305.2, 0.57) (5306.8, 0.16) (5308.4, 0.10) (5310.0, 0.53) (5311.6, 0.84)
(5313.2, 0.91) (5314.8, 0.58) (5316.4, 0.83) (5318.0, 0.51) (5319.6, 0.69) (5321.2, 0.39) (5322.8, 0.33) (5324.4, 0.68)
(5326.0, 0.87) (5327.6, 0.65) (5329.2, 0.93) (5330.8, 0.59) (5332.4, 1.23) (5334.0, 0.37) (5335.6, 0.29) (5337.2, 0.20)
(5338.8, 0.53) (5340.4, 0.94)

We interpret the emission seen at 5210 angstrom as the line [O II] 3727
